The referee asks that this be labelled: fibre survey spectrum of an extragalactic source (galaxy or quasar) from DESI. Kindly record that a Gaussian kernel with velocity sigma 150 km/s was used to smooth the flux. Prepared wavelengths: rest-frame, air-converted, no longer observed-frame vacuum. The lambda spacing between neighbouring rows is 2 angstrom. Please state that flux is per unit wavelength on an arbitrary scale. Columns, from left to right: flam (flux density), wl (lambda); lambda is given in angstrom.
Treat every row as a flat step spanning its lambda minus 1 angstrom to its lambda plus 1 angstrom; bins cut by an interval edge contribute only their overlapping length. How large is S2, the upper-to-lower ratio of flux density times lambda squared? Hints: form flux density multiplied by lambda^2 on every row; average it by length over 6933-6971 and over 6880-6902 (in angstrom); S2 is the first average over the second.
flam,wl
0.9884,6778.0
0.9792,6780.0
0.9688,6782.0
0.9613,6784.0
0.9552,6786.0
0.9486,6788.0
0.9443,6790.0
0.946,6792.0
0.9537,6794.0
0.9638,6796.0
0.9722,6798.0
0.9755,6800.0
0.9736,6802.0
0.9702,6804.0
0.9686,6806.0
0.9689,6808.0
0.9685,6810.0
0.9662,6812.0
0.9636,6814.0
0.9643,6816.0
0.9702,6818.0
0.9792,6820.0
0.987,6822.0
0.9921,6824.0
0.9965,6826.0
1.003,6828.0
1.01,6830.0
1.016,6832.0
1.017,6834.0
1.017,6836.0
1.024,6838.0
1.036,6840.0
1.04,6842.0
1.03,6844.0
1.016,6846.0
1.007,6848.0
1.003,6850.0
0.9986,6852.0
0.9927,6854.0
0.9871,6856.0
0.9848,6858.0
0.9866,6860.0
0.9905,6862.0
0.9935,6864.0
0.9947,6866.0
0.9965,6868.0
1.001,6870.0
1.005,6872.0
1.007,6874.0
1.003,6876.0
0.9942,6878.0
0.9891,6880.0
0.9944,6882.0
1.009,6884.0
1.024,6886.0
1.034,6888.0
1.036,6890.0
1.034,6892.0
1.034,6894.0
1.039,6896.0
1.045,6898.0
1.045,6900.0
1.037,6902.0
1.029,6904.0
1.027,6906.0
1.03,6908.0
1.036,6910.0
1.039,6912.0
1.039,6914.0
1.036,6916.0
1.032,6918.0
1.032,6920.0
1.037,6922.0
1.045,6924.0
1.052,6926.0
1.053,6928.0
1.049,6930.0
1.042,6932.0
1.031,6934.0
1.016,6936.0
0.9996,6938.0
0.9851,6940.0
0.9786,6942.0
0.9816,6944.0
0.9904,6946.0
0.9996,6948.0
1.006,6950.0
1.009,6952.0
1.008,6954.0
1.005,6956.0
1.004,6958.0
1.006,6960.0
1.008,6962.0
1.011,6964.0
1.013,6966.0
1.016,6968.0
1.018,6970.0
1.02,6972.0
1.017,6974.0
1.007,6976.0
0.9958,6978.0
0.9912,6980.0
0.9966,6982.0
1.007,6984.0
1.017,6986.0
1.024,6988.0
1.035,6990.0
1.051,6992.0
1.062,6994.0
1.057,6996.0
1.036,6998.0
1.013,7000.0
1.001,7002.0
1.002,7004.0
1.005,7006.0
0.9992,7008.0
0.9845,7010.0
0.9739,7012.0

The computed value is 0.99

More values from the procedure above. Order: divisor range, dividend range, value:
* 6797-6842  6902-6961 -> 1.07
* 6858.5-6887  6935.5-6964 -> 1.02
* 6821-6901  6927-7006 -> 1.04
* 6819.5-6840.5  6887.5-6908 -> 1.05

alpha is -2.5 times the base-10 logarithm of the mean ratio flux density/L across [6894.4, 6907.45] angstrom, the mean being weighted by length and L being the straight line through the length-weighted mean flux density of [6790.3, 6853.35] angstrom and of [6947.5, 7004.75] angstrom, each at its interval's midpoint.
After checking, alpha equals -0.04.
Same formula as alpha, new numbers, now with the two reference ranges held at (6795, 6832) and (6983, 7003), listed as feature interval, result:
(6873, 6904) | -0.02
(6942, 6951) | 0.03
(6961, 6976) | 0.01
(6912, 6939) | -0.03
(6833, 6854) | -0.03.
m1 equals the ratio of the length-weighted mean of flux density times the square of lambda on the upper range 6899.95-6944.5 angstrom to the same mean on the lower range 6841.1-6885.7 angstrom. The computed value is 1.04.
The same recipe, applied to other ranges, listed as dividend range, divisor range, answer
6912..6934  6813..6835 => 1.08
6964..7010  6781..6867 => 1.08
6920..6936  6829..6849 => 1.05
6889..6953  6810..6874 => 1.05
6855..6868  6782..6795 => 1.06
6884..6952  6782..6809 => 1.11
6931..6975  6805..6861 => 1.05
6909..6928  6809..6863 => 1.07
